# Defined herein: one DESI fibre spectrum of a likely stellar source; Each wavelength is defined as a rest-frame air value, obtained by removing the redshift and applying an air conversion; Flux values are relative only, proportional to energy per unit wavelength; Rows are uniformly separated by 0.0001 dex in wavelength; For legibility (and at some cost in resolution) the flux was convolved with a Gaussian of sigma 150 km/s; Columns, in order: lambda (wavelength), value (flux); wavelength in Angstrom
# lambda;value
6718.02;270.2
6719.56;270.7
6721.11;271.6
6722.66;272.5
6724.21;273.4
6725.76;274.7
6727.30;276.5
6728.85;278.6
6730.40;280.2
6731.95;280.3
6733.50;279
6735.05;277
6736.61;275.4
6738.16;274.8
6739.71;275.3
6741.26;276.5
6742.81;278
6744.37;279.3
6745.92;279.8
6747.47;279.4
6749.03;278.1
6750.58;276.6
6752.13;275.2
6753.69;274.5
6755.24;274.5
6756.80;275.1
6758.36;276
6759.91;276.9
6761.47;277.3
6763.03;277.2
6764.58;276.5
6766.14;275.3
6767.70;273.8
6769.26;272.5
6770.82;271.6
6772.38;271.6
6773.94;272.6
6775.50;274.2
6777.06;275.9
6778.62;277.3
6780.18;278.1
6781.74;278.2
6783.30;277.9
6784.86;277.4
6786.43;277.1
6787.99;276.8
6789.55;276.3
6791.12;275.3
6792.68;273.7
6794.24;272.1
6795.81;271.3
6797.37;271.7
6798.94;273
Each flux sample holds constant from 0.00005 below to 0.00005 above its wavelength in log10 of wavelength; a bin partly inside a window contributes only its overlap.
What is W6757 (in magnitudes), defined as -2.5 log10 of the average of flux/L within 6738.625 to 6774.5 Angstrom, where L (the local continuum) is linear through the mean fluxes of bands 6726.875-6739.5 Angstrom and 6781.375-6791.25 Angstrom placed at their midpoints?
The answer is 0.01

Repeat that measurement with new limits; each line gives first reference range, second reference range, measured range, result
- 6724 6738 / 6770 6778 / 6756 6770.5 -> -0.004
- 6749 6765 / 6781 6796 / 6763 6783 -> 0.004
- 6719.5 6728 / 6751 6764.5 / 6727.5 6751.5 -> -0.013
